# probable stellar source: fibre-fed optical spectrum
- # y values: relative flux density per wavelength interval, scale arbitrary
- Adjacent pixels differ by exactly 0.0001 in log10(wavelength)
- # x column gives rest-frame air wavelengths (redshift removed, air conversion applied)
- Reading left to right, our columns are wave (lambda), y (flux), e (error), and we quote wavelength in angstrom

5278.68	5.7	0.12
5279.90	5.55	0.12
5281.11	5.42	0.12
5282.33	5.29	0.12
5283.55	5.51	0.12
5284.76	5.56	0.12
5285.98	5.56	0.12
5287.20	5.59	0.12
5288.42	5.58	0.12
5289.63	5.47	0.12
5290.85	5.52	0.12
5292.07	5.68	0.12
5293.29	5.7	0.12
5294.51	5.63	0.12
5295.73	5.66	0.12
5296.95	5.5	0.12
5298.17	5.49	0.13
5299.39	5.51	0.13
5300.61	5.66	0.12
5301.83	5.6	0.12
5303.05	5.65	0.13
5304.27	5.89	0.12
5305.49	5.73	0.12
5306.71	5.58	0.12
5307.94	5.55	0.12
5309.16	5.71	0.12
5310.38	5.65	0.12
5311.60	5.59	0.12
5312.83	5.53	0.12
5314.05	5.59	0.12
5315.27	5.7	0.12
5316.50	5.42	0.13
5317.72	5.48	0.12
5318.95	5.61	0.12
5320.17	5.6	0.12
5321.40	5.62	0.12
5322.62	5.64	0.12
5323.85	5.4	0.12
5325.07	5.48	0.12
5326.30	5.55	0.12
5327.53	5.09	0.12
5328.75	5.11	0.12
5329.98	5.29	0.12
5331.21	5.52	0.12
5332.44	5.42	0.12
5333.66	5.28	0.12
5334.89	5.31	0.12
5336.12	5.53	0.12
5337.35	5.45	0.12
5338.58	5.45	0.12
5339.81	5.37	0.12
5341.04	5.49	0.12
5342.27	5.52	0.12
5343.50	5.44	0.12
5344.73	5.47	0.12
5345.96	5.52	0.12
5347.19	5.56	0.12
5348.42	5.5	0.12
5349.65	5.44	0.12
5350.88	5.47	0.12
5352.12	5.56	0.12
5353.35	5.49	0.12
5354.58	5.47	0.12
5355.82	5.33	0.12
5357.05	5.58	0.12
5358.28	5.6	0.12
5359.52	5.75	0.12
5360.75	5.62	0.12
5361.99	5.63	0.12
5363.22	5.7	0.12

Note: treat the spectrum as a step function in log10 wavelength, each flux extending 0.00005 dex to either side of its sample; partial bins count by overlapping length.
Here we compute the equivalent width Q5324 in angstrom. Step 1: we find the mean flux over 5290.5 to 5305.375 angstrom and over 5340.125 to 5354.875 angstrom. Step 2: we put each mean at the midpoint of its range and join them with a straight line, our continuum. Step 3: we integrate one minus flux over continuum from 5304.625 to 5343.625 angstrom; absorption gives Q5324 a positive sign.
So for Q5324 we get 0.5 angstrom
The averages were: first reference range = 5.63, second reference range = 5.49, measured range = 5.49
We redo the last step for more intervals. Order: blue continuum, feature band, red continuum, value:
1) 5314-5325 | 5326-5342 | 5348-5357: 0.4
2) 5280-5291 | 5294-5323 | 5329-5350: -0.7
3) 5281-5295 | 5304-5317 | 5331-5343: -0.3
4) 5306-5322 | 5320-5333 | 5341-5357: 0.3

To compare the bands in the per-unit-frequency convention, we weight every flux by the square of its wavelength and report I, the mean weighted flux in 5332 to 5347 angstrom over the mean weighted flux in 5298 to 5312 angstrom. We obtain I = 1.0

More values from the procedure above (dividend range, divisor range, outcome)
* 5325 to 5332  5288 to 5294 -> 0.97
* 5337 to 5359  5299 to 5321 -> 0.99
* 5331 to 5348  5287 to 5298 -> 0.99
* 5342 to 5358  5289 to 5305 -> 1.00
